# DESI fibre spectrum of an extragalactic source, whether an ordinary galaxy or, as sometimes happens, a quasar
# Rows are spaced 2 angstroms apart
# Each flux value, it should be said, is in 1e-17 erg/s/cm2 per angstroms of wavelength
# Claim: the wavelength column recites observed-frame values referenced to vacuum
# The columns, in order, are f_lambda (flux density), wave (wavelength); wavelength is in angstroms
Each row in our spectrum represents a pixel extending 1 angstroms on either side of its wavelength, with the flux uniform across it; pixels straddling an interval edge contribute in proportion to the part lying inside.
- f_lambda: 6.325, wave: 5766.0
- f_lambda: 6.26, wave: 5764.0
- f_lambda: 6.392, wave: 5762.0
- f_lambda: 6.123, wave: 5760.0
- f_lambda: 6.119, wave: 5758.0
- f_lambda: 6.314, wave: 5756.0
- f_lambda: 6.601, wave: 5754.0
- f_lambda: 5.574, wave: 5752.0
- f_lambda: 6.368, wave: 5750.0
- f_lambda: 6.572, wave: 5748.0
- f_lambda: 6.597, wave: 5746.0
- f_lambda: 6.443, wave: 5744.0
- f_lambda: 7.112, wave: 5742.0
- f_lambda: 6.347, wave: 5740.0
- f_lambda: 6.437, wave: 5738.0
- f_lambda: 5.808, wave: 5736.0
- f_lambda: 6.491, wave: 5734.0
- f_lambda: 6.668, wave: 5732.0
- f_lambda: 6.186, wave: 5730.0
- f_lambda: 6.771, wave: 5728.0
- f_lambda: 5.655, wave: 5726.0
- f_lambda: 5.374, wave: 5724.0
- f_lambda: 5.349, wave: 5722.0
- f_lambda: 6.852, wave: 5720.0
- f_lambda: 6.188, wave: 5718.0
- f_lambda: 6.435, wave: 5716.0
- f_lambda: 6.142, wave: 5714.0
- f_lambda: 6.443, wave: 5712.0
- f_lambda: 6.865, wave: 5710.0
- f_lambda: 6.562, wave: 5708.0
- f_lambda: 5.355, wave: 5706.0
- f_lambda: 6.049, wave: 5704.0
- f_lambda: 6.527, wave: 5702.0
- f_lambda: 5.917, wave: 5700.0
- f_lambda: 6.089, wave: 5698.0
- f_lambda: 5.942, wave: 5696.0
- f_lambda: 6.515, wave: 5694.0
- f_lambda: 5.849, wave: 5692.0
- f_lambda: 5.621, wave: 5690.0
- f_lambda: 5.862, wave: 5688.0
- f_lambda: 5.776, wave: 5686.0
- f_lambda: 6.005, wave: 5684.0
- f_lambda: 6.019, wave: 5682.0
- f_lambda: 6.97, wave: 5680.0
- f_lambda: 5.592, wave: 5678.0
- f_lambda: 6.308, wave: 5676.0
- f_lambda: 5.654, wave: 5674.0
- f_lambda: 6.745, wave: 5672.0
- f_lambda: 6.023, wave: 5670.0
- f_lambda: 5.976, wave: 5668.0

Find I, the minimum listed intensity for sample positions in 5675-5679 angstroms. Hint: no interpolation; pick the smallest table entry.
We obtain 5.592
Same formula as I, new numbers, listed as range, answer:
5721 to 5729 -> 5.349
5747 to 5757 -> 5.574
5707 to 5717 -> 6.142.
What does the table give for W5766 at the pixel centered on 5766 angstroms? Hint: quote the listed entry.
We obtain 6.325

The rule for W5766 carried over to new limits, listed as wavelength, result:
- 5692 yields 5.849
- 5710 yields 6.865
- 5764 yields 6.26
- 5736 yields 5.808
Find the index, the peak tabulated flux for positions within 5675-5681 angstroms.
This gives 6.97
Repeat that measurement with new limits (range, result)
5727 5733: 6.771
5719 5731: 6.852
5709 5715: 6.865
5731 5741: 6.668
